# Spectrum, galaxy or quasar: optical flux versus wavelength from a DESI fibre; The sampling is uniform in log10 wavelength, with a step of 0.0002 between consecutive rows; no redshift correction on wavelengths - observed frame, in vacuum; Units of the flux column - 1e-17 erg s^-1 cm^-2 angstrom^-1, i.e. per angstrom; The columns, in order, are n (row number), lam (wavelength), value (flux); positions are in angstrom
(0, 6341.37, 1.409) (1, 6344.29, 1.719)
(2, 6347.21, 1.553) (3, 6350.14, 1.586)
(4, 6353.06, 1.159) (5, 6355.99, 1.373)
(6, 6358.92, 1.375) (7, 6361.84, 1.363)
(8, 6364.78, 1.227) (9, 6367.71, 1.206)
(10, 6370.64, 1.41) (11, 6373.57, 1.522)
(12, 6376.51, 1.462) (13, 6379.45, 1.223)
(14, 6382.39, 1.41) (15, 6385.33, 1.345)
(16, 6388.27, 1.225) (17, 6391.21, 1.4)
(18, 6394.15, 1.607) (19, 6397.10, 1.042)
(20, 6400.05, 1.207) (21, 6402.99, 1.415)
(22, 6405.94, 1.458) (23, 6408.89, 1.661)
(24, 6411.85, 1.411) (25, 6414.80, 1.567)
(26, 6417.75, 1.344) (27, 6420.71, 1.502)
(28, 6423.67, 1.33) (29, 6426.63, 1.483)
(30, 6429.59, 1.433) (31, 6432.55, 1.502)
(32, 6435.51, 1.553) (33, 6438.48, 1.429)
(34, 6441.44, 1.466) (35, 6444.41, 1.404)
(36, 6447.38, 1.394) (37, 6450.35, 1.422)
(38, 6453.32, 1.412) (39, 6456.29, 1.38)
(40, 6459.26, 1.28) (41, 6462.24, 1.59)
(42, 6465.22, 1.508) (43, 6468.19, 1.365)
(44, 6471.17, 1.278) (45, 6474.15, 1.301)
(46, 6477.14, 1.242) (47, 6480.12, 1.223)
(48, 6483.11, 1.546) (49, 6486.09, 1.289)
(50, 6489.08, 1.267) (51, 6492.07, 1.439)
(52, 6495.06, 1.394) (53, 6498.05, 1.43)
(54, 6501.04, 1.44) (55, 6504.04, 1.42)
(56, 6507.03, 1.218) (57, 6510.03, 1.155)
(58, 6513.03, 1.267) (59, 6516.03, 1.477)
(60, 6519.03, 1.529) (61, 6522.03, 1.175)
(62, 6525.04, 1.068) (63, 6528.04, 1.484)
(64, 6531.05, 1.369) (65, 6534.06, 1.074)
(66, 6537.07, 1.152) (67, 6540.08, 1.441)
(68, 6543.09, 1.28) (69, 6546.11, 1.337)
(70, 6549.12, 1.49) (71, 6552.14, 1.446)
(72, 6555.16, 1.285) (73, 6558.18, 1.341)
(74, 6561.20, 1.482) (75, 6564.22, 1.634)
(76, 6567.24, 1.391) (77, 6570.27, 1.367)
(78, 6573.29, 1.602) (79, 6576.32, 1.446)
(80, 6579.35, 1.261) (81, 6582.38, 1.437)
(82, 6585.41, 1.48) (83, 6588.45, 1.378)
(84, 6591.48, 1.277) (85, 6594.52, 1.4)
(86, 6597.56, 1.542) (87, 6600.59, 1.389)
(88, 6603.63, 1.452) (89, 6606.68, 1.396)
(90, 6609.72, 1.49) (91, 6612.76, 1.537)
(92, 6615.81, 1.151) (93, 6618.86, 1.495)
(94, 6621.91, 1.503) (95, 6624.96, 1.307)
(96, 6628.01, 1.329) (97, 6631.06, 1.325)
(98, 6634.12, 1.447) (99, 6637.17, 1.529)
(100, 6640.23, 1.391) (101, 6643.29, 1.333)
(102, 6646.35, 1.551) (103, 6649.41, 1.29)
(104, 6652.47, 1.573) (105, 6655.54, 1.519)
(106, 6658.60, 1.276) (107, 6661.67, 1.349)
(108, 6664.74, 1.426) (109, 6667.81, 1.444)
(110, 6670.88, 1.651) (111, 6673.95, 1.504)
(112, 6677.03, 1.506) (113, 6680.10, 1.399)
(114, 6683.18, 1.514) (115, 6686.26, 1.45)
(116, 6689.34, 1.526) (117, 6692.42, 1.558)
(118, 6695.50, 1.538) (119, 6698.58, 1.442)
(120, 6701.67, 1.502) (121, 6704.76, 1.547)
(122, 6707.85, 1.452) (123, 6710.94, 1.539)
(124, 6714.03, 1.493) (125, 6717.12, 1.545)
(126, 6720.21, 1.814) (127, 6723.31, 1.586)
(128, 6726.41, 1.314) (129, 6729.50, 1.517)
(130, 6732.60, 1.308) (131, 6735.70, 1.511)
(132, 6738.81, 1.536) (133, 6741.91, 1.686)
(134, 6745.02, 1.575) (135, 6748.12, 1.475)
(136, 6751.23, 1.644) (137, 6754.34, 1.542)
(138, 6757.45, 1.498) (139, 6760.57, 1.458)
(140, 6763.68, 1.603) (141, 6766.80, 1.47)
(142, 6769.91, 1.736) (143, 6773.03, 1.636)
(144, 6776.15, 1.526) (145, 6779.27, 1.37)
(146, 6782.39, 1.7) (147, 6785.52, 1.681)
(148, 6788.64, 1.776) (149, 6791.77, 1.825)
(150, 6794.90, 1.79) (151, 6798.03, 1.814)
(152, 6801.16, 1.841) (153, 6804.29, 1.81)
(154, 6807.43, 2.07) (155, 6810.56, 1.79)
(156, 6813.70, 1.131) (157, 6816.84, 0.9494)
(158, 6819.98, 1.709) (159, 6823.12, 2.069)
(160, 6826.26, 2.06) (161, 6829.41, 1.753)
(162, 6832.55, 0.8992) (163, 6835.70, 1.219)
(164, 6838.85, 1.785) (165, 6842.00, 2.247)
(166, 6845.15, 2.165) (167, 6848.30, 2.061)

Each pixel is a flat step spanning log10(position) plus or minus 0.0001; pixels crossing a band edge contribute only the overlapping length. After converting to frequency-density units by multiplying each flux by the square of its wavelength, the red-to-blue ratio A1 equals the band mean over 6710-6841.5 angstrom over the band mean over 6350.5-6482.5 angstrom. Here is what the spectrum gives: 1.3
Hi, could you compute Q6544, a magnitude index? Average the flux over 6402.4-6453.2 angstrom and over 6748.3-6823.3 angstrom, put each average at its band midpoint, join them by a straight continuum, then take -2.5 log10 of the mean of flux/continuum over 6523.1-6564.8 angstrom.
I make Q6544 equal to 0.13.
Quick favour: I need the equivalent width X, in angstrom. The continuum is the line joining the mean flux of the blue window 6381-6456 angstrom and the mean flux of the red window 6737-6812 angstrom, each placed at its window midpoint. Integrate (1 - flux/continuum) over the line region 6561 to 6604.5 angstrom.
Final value 2.7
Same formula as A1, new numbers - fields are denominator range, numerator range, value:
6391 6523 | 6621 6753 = 1.14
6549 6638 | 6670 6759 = 1.11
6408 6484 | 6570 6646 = 1.05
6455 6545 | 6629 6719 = 1.16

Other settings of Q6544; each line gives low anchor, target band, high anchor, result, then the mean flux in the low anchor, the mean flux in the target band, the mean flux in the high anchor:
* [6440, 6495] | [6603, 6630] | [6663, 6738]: 0.041 mag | 1.38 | 1.4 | 1.5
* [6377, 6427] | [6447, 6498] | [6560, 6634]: 0.021 mag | 1.39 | 1.37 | 1.42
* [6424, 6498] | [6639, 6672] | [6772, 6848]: 0.096 mag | 1.4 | 1.43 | 1.7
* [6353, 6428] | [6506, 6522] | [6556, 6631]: 0.067 mag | 1.38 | 1.32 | 1.42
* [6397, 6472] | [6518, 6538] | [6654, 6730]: 0.152 mag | 1.42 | 1.26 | 1.5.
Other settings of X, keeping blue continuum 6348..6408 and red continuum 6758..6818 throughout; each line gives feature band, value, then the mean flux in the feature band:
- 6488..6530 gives 3.0 angstrom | 1.34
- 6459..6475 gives 0.2 angstrom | 1.4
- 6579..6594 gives 1.2 angstrom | 1.38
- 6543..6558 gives 1.0 angstrom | 1.37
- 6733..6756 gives 0.7 angstrom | 1.55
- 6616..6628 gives 1.0 angstrom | 1.39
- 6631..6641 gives 0.6 angstrom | 1.44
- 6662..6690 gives 1.3 angstrom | 1.48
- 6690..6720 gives 1.0 angstrom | 1.53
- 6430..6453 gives -0.8 angstrom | 1.45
